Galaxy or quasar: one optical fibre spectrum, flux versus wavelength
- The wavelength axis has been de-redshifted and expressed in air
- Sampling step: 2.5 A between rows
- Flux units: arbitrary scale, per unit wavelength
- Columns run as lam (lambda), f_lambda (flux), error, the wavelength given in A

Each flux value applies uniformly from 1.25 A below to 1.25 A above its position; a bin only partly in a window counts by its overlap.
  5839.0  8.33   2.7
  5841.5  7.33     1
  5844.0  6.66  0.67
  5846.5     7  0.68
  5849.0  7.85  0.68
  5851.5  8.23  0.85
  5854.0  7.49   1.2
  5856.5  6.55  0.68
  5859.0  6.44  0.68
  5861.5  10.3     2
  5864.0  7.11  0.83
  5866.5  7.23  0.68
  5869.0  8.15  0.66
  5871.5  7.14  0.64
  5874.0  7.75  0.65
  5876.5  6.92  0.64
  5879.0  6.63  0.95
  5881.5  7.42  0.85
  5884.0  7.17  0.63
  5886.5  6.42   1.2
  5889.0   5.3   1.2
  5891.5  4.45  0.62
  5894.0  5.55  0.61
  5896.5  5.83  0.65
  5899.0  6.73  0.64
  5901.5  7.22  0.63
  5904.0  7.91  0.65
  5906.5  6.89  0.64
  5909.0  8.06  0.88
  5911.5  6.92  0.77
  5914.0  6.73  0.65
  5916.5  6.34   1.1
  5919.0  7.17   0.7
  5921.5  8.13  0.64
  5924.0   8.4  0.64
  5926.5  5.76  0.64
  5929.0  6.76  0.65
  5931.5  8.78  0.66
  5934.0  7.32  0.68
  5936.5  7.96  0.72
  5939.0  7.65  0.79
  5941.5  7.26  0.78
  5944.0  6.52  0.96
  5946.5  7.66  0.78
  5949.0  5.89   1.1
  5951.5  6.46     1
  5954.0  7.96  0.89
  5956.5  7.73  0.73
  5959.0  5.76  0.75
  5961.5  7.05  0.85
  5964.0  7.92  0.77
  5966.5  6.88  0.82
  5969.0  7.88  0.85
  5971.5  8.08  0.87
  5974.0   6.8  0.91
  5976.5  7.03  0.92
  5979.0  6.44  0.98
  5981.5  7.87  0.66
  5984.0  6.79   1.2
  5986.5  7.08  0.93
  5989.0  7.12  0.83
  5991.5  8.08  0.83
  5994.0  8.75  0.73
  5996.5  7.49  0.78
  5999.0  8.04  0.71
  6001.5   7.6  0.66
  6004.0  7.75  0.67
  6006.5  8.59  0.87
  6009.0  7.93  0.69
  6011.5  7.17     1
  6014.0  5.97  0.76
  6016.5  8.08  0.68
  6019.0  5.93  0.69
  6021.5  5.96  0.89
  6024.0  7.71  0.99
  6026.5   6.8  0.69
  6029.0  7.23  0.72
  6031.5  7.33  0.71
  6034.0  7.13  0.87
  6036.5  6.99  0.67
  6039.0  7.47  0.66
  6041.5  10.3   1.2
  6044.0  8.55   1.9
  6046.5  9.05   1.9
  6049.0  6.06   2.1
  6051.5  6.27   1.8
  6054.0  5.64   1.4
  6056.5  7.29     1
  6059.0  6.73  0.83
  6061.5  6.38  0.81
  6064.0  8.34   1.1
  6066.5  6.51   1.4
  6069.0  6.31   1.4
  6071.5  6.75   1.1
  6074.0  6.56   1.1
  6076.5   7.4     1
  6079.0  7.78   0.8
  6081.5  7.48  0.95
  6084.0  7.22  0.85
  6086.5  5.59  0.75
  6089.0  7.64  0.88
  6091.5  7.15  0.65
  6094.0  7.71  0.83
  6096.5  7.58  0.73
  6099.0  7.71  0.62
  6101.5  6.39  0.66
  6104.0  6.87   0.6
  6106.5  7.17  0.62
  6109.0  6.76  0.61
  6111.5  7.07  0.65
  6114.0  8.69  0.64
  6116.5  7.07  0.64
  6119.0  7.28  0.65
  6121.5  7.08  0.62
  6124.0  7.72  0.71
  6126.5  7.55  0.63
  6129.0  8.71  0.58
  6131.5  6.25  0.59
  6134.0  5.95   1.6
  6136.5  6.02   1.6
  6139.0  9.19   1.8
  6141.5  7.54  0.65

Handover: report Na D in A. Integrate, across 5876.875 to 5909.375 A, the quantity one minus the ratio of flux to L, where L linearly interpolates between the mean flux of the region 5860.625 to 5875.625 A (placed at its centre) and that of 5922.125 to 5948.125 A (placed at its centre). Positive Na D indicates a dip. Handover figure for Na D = 4.80 A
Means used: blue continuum 7.86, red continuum 7.4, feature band 6.55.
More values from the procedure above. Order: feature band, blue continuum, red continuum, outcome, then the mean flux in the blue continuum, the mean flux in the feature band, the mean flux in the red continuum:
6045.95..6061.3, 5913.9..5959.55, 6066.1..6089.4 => 0.6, 7.2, 6.71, 6.91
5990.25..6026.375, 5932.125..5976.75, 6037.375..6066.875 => -0.8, 7.24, 7.48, 7.4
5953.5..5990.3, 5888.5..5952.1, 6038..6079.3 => -0.9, 6.93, 7.21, 7.24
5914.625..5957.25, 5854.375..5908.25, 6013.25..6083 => -1.6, 6.93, 7.27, 7.15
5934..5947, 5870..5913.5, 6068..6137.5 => -1.1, 6.73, 7.39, 7.13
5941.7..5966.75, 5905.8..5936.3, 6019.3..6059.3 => 1.0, 7.3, 7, 7.26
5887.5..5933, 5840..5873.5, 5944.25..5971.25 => 3.0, 7.51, 6.83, 7.13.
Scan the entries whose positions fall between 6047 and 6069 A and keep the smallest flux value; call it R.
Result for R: 5.64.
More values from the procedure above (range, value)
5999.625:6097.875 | 5.59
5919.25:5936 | 5.76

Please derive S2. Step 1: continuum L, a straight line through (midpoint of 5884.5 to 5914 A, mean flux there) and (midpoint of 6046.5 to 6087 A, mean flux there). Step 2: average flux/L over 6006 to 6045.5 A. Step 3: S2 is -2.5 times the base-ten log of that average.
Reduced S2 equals -0.10 mag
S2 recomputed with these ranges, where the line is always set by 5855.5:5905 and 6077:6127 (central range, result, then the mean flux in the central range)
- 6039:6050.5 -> -0.16 mag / 8.33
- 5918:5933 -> -0.08 mag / 7.5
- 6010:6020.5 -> 0.05 mag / 6.79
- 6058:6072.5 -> 0.06 mag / 6.84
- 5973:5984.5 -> 0.01 mag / 7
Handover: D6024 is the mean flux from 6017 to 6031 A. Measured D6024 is 6.83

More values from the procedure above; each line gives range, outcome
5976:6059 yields 7.37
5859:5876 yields 7.79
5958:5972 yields 7.24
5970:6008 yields 7.57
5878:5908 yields 6.47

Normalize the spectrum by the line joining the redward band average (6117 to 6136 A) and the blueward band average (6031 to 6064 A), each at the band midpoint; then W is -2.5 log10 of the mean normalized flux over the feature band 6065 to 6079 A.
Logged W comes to 0.07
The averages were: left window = 7.36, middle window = 6.83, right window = 7.17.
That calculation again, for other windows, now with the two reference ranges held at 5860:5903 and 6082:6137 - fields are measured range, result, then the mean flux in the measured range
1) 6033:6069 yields -0.03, 7.3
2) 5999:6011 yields -0.13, 7.93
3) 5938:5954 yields 0.00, 6.98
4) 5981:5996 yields -0.08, 7.6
